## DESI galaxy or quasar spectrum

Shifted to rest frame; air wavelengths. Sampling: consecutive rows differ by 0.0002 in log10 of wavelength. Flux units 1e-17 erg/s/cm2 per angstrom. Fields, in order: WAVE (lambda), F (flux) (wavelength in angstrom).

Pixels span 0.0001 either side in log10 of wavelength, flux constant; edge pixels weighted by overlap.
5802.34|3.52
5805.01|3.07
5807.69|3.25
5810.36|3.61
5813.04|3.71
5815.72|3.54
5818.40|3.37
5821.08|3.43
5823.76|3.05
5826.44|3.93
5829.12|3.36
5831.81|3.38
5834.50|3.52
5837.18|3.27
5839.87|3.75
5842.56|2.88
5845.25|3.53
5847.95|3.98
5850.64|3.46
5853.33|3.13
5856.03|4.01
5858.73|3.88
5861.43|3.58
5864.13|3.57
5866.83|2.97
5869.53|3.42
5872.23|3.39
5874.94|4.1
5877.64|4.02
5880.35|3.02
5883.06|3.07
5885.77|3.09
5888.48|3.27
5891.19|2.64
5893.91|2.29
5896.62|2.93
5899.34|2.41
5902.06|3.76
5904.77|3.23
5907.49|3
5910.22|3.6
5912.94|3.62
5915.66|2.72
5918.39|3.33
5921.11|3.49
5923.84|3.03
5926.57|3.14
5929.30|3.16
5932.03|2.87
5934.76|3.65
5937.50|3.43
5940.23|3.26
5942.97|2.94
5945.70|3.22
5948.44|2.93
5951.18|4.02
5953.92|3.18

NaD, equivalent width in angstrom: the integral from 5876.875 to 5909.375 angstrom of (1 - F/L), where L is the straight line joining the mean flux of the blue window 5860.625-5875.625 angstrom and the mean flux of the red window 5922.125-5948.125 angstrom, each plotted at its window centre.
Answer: 3.0 angstrom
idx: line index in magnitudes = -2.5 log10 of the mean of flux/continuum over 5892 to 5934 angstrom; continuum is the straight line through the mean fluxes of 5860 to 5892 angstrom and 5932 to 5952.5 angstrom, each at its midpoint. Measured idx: 0.08 mag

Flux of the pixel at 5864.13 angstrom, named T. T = 3.57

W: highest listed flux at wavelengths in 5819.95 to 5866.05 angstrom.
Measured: 4.01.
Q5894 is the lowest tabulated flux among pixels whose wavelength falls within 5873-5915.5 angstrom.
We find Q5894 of 2.29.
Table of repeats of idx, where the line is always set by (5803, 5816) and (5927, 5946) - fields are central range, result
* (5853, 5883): -0.07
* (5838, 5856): -0.04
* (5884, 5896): 0.16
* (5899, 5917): 0.01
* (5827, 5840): -0.02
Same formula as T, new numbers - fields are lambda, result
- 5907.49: 3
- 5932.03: 2.87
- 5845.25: 3.53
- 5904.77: 3.23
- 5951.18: 4.02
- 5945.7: 3.22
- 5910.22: 3.6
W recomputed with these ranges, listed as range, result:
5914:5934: 3.49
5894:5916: 3.76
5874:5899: 4.1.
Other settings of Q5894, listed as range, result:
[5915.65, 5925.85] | 2.72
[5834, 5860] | 2.88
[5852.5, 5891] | 2.97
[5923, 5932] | 3.03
